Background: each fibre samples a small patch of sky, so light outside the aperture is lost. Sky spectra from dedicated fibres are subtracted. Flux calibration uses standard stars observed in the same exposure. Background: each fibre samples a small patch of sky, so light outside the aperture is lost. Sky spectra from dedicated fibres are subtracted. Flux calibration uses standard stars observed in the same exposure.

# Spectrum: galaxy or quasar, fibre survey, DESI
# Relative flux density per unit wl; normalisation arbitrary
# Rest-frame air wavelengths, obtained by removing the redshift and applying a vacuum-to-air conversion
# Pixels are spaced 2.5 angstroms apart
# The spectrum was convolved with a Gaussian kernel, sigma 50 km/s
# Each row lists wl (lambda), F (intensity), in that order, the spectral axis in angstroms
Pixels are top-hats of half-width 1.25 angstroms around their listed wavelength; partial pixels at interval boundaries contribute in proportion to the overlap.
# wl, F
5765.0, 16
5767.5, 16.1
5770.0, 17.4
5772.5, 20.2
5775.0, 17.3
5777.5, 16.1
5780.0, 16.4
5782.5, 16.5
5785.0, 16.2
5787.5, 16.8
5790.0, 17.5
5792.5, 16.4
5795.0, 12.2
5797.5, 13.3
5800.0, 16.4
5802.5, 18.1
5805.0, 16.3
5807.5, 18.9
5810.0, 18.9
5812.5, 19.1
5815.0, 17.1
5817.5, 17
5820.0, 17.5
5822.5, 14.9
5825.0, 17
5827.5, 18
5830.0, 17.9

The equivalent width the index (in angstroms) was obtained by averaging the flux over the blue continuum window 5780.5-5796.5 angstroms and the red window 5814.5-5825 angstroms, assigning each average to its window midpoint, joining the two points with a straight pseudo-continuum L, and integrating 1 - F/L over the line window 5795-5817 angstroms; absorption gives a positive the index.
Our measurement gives -0.86 angstroms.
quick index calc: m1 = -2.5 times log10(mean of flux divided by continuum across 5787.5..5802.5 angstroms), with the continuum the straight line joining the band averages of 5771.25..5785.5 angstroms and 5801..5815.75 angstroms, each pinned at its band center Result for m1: 0.139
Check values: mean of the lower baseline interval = 17.2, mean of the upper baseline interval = 18.1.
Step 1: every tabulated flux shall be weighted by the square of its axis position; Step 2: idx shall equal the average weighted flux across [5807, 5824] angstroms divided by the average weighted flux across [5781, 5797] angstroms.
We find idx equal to 1.1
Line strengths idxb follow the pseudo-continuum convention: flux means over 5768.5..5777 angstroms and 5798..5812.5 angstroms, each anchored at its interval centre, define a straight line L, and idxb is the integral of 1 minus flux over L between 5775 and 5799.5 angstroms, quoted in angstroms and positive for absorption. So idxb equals 2.8 angstroms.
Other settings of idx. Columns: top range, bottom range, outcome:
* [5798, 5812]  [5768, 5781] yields 1.02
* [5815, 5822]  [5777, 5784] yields 1.05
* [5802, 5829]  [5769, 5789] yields 1.04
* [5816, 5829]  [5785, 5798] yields 1.11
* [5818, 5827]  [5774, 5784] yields 1.02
